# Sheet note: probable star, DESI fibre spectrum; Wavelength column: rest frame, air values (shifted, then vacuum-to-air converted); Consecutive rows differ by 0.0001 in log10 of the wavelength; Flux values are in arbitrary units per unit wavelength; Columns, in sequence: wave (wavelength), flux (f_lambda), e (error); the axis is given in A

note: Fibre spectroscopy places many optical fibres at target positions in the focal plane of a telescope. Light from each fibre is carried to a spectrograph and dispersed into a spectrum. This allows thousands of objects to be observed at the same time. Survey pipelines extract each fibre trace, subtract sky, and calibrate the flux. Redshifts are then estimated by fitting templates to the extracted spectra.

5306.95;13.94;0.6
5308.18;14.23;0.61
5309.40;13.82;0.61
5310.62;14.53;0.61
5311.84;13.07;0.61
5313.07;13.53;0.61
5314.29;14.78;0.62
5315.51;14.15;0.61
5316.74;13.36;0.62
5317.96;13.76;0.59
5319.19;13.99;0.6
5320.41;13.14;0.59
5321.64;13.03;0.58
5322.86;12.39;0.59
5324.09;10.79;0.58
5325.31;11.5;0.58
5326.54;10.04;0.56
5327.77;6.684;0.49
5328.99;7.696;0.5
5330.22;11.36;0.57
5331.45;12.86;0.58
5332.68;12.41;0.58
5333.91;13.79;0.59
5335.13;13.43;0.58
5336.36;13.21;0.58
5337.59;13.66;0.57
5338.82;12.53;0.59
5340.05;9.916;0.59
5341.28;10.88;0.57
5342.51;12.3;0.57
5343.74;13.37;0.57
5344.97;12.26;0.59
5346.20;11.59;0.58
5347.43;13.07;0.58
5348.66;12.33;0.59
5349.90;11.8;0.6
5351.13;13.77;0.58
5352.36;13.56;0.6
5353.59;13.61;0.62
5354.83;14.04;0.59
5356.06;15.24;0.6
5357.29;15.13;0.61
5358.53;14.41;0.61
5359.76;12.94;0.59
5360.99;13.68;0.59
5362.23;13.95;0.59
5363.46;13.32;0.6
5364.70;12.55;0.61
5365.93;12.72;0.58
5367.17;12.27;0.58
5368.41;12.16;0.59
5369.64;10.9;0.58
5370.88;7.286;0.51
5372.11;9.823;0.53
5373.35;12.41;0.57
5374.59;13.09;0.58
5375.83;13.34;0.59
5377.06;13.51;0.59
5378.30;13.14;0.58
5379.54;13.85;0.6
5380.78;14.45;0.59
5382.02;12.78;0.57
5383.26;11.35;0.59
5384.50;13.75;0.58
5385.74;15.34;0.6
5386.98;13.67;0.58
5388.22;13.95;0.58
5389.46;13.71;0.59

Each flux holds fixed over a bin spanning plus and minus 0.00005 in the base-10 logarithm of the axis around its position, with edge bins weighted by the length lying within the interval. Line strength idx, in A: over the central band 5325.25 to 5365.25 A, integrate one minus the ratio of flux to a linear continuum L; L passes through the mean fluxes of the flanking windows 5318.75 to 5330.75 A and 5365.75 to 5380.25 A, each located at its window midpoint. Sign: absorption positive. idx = -3.7 A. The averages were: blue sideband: 11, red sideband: 12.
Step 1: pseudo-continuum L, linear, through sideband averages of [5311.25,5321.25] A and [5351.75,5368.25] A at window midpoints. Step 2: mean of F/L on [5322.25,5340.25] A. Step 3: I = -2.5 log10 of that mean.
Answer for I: 0.19 mag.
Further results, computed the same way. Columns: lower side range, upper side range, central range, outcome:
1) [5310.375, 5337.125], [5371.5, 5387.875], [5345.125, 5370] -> -0.03 mag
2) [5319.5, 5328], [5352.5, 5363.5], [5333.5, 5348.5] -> 0.02 mag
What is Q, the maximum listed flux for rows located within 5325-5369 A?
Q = 15.24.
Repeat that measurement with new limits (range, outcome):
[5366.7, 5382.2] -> 14.45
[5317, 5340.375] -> 13.99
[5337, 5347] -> 13.66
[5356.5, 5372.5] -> 15.13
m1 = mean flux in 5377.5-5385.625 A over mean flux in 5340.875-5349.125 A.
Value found 1.09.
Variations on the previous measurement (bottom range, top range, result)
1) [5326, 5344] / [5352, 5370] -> 1.16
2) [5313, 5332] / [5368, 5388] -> 1.05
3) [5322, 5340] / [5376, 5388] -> 1.17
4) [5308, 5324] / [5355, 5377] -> 0.94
